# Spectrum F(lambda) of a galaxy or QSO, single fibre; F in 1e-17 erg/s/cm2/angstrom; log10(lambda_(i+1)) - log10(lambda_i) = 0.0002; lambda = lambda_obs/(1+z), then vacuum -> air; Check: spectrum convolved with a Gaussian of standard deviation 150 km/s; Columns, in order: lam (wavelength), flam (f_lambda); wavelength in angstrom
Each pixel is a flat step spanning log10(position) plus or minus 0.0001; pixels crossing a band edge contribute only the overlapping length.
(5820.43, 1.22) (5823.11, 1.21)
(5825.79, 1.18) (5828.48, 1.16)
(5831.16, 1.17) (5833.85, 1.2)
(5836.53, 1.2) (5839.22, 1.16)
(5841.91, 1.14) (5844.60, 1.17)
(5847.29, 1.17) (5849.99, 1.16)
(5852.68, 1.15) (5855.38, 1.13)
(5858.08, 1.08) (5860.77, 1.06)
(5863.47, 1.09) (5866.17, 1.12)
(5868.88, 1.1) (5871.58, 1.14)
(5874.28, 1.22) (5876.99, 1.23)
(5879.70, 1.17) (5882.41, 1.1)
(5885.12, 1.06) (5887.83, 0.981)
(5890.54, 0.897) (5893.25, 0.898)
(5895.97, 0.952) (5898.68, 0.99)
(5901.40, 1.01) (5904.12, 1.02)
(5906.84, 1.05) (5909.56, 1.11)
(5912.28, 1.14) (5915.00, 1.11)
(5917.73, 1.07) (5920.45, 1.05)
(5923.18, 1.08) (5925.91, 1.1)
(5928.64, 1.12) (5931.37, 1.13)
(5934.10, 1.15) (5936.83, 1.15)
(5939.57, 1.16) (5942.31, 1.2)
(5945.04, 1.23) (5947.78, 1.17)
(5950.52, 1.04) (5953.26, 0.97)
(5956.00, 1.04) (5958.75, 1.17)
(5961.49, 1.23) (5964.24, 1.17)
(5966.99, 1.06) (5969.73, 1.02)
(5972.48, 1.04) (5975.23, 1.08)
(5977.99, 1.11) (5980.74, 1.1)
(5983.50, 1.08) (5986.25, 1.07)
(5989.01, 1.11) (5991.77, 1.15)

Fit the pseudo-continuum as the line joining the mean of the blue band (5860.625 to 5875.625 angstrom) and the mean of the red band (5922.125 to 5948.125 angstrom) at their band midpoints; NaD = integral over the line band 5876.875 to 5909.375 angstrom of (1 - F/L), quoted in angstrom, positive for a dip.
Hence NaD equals 3.15 angstrom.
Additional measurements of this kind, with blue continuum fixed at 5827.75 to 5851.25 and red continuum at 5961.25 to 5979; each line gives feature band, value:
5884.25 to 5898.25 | 2.26 angstrom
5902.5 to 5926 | 0.97 angstrom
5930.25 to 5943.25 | -0.52 angstrom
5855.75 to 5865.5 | 0.61 angstrom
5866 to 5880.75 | -0.21 angstrom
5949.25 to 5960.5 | 0.41 angstrom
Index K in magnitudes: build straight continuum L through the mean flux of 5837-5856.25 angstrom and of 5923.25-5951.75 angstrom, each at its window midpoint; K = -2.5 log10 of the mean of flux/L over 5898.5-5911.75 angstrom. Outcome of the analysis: 0.10 mag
